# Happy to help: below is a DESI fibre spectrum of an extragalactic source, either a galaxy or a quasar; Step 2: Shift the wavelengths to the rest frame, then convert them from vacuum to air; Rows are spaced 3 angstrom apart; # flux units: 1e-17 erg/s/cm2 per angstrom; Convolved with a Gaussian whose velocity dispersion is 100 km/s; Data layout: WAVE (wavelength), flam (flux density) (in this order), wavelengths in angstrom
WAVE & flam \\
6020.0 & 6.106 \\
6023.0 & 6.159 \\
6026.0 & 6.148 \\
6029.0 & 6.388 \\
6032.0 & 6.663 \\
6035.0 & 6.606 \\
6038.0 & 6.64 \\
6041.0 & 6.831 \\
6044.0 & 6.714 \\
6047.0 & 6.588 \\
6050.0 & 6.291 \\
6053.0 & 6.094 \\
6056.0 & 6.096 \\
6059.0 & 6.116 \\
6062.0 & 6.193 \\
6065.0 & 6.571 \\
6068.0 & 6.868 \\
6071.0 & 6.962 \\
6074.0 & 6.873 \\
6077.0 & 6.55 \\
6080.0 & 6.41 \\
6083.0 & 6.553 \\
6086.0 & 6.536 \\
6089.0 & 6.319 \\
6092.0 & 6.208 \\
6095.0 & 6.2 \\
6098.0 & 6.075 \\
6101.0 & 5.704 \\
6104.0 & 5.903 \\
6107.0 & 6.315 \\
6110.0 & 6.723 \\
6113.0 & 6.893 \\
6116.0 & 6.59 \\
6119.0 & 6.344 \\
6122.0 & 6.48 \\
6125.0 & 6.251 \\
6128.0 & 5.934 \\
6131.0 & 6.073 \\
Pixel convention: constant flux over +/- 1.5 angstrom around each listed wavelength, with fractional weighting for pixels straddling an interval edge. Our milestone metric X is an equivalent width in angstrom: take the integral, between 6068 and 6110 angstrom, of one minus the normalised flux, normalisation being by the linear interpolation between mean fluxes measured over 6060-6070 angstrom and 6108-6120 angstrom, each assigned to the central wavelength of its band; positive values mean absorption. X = 1.29 angstrom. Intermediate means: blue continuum 6.54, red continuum 6.64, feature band 6.39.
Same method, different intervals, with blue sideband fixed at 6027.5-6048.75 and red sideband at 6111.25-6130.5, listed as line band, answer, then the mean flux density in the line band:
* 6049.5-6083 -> 0.4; 6.47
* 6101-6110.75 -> 0.4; 6.19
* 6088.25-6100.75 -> 0.6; 6.14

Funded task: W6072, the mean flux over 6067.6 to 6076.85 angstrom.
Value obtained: 6.85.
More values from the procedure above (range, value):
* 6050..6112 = 6.37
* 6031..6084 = 6.53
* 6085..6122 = 6.32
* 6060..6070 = 6.54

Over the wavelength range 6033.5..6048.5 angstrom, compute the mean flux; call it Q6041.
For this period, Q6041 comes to 6.68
